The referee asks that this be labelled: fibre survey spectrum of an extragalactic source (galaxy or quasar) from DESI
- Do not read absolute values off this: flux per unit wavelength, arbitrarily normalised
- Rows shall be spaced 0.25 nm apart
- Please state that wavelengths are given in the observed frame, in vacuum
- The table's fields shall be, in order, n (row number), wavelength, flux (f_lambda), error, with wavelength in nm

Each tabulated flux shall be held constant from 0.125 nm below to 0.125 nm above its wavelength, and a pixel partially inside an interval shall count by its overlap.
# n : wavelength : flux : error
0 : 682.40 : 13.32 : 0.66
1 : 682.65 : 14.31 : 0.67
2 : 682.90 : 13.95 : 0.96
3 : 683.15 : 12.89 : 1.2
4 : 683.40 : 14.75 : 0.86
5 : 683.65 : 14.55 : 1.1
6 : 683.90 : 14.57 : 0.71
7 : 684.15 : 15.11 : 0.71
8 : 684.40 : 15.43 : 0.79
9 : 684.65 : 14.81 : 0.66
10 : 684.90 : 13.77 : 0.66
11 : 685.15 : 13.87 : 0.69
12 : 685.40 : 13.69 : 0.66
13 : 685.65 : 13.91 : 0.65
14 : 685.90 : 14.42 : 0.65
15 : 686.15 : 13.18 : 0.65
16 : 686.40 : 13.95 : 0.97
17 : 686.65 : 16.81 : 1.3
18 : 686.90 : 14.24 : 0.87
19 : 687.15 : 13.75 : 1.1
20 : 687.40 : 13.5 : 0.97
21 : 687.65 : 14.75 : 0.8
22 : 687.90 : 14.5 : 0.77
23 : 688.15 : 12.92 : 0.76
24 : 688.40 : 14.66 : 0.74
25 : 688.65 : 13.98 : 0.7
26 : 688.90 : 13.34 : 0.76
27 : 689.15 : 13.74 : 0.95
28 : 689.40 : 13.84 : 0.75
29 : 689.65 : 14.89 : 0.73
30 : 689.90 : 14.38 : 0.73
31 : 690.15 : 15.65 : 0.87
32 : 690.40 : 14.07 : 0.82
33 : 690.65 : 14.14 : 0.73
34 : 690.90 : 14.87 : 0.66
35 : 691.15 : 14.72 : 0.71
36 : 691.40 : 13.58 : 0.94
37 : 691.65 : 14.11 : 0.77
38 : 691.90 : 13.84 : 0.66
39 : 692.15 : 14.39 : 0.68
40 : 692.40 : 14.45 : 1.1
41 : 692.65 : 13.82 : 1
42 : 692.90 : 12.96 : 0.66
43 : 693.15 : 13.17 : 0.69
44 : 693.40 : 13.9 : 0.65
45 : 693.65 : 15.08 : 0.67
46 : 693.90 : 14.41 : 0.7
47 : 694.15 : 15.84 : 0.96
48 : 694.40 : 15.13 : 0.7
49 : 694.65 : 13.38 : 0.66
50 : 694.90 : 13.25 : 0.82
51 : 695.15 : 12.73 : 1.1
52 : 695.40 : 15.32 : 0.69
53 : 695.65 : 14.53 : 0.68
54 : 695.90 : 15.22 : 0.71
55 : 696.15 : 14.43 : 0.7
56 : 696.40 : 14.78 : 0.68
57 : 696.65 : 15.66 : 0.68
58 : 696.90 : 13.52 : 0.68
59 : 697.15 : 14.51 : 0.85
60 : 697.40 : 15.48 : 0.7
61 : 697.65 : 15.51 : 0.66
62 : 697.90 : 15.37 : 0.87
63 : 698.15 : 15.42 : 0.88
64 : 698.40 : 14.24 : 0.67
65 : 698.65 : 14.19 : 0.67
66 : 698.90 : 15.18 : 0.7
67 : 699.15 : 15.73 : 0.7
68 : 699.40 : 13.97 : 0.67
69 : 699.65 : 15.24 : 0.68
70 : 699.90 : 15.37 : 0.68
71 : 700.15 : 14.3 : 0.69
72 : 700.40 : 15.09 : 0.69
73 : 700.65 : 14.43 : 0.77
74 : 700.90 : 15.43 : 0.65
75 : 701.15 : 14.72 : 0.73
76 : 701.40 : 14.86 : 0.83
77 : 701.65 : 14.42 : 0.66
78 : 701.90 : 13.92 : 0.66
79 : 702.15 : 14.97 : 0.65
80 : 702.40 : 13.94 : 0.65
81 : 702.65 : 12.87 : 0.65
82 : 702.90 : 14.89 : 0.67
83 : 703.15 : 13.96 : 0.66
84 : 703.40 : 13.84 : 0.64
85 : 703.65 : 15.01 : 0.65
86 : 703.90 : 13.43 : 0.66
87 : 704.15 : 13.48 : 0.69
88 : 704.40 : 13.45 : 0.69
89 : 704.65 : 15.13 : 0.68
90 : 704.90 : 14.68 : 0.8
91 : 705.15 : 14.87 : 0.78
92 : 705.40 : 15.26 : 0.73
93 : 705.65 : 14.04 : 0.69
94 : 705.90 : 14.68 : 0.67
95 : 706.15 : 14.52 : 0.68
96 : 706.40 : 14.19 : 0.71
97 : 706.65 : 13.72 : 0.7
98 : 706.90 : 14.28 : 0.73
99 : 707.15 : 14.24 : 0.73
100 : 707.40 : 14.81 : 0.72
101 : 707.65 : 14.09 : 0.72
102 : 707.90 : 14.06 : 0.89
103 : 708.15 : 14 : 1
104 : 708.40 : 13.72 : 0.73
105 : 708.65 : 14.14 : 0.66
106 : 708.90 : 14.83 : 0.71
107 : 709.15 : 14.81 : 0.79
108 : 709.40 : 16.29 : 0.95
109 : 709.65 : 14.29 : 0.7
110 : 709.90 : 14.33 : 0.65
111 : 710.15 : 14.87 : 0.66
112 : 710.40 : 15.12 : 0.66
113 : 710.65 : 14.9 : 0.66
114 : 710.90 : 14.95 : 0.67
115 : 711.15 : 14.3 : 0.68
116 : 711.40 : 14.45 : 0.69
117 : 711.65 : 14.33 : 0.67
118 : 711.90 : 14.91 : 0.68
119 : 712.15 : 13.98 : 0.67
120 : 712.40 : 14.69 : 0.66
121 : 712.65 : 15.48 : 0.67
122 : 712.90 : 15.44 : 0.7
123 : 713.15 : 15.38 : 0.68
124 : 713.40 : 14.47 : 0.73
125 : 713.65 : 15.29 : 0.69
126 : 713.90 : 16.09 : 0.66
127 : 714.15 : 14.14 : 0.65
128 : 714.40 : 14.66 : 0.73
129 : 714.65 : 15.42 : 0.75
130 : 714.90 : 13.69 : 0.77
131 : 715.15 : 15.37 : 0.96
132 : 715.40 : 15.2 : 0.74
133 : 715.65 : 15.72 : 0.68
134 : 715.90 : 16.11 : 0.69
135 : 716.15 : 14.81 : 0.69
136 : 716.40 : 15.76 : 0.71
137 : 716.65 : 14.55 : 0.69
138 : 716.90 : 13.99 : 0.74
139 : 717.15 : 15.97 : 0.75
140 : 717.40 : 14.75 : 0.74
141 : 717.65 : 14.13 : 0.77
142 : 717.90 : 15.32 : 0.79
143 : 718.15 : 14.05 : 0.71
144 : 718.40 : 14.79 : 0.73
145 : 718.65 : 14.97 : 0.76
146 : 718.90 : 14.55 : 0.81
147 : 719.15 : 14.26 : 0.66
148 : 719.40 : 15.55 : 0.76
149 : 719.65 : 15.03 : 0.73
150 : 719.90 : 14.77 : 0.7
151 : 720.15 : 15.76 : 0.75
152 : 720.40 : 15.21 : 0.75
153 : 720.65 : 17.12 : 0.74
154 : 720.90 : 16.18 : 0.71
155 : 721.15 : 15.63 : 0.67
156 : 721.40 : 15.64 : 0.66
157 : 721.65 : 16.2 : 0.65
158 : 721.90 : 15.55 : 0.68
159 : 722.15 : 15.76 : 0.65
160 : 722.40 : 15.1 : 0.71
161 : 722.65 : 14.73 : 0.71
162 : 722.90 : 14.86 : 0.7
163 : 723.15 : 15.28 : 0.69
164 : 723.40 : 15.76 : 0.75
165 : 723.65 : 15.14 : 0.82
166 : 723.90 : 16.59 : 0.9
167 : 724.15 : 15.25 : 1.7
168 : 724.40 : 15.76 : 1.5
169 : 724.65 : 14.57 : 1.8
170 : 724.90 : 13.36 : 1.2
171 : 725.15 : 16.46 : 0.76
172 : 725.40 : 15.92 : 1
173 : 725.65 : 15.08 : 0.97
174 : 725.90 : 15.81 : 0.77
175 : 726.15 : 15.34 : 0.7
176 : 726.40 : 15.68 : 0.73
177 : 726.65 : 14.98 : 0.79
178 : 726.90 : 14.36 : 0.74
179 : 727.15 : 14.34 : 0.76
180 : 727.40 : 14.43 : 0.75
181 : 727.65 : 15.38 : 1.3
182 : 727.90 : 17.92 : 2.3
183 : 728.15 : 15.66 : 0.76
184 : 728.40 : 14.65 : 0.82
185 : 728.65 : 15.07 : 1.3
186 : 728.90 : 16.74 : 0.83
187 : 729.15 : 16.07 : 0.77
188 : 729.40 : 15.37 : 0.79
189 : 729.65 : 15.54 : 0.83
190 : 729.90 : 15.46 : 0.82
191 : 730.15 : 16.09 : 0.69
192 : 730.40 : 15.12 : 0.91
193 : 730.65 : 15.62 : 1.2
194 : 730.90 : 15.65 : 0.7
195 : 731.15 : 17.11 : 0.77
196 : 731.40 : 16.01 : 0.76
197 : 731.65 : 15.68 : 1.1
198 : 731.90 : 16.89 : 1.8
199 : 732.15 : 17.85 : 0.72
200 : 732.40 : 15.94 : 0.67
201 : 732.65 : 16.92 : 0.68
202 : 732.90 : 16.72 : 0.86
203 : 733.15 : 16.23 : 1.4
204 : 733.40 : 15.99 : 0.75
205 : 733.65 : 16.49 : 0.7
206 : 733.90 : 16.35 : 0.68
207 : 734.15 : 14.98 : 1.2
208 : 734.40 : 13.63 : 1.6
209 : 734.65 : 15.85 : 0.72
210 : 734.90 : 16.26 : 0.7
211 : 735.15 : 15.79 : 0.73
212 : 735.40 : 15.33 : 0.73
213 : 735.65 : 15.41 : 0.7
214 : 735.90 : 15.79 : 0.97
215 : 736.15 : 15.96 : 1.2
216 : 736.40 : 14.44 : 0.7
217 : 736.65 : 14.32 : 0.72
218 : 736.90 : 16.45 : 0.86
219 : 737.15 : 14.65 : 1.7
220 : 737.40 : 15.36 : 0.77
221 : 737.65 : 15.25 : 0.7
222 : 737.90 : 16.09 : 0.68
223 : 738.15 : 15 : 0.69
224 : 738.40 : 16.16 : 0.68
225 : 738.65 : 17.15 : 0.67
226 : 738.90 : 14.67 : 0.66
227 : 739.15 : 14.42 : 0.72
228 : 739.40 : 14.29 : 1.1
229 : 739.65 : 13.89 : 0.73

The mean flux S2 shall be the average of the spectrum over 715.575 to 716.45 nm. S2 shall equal 15.6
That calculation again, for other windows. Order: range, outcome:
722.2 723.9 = 15.3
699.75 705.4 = 14.4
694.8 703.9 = 14.6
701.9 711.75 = 14.4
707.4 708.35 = 14.1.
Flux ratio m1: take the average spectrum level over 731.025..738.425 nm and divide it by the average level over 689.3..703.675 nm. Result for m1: 1.09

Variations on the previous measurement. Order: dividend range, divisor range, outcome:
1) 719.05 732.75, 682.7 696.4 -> 1.10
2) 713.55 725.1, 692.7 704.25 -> 1.05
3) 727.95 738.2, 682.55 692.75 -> 1.11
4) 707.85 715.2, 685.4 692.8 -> 1.04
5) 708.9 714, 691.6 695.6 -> 1.06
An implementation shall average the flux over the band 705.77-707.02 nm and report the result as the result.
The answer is 14.3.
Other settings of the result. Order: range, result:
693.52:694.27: 15.1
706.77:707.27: 14.3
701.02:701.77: 14.7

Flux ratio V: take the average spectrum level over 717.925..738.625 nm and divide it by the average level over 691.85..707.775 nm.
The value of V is 1.08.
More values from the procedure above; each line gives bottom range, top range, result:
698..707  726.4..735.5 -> 1.09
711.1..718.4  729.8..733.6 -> 1.09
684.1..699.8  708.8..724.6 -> 1.05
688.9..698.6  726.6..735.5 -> 1.10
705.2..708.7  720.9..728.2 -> 1.08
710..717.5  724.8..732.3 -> 1.05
